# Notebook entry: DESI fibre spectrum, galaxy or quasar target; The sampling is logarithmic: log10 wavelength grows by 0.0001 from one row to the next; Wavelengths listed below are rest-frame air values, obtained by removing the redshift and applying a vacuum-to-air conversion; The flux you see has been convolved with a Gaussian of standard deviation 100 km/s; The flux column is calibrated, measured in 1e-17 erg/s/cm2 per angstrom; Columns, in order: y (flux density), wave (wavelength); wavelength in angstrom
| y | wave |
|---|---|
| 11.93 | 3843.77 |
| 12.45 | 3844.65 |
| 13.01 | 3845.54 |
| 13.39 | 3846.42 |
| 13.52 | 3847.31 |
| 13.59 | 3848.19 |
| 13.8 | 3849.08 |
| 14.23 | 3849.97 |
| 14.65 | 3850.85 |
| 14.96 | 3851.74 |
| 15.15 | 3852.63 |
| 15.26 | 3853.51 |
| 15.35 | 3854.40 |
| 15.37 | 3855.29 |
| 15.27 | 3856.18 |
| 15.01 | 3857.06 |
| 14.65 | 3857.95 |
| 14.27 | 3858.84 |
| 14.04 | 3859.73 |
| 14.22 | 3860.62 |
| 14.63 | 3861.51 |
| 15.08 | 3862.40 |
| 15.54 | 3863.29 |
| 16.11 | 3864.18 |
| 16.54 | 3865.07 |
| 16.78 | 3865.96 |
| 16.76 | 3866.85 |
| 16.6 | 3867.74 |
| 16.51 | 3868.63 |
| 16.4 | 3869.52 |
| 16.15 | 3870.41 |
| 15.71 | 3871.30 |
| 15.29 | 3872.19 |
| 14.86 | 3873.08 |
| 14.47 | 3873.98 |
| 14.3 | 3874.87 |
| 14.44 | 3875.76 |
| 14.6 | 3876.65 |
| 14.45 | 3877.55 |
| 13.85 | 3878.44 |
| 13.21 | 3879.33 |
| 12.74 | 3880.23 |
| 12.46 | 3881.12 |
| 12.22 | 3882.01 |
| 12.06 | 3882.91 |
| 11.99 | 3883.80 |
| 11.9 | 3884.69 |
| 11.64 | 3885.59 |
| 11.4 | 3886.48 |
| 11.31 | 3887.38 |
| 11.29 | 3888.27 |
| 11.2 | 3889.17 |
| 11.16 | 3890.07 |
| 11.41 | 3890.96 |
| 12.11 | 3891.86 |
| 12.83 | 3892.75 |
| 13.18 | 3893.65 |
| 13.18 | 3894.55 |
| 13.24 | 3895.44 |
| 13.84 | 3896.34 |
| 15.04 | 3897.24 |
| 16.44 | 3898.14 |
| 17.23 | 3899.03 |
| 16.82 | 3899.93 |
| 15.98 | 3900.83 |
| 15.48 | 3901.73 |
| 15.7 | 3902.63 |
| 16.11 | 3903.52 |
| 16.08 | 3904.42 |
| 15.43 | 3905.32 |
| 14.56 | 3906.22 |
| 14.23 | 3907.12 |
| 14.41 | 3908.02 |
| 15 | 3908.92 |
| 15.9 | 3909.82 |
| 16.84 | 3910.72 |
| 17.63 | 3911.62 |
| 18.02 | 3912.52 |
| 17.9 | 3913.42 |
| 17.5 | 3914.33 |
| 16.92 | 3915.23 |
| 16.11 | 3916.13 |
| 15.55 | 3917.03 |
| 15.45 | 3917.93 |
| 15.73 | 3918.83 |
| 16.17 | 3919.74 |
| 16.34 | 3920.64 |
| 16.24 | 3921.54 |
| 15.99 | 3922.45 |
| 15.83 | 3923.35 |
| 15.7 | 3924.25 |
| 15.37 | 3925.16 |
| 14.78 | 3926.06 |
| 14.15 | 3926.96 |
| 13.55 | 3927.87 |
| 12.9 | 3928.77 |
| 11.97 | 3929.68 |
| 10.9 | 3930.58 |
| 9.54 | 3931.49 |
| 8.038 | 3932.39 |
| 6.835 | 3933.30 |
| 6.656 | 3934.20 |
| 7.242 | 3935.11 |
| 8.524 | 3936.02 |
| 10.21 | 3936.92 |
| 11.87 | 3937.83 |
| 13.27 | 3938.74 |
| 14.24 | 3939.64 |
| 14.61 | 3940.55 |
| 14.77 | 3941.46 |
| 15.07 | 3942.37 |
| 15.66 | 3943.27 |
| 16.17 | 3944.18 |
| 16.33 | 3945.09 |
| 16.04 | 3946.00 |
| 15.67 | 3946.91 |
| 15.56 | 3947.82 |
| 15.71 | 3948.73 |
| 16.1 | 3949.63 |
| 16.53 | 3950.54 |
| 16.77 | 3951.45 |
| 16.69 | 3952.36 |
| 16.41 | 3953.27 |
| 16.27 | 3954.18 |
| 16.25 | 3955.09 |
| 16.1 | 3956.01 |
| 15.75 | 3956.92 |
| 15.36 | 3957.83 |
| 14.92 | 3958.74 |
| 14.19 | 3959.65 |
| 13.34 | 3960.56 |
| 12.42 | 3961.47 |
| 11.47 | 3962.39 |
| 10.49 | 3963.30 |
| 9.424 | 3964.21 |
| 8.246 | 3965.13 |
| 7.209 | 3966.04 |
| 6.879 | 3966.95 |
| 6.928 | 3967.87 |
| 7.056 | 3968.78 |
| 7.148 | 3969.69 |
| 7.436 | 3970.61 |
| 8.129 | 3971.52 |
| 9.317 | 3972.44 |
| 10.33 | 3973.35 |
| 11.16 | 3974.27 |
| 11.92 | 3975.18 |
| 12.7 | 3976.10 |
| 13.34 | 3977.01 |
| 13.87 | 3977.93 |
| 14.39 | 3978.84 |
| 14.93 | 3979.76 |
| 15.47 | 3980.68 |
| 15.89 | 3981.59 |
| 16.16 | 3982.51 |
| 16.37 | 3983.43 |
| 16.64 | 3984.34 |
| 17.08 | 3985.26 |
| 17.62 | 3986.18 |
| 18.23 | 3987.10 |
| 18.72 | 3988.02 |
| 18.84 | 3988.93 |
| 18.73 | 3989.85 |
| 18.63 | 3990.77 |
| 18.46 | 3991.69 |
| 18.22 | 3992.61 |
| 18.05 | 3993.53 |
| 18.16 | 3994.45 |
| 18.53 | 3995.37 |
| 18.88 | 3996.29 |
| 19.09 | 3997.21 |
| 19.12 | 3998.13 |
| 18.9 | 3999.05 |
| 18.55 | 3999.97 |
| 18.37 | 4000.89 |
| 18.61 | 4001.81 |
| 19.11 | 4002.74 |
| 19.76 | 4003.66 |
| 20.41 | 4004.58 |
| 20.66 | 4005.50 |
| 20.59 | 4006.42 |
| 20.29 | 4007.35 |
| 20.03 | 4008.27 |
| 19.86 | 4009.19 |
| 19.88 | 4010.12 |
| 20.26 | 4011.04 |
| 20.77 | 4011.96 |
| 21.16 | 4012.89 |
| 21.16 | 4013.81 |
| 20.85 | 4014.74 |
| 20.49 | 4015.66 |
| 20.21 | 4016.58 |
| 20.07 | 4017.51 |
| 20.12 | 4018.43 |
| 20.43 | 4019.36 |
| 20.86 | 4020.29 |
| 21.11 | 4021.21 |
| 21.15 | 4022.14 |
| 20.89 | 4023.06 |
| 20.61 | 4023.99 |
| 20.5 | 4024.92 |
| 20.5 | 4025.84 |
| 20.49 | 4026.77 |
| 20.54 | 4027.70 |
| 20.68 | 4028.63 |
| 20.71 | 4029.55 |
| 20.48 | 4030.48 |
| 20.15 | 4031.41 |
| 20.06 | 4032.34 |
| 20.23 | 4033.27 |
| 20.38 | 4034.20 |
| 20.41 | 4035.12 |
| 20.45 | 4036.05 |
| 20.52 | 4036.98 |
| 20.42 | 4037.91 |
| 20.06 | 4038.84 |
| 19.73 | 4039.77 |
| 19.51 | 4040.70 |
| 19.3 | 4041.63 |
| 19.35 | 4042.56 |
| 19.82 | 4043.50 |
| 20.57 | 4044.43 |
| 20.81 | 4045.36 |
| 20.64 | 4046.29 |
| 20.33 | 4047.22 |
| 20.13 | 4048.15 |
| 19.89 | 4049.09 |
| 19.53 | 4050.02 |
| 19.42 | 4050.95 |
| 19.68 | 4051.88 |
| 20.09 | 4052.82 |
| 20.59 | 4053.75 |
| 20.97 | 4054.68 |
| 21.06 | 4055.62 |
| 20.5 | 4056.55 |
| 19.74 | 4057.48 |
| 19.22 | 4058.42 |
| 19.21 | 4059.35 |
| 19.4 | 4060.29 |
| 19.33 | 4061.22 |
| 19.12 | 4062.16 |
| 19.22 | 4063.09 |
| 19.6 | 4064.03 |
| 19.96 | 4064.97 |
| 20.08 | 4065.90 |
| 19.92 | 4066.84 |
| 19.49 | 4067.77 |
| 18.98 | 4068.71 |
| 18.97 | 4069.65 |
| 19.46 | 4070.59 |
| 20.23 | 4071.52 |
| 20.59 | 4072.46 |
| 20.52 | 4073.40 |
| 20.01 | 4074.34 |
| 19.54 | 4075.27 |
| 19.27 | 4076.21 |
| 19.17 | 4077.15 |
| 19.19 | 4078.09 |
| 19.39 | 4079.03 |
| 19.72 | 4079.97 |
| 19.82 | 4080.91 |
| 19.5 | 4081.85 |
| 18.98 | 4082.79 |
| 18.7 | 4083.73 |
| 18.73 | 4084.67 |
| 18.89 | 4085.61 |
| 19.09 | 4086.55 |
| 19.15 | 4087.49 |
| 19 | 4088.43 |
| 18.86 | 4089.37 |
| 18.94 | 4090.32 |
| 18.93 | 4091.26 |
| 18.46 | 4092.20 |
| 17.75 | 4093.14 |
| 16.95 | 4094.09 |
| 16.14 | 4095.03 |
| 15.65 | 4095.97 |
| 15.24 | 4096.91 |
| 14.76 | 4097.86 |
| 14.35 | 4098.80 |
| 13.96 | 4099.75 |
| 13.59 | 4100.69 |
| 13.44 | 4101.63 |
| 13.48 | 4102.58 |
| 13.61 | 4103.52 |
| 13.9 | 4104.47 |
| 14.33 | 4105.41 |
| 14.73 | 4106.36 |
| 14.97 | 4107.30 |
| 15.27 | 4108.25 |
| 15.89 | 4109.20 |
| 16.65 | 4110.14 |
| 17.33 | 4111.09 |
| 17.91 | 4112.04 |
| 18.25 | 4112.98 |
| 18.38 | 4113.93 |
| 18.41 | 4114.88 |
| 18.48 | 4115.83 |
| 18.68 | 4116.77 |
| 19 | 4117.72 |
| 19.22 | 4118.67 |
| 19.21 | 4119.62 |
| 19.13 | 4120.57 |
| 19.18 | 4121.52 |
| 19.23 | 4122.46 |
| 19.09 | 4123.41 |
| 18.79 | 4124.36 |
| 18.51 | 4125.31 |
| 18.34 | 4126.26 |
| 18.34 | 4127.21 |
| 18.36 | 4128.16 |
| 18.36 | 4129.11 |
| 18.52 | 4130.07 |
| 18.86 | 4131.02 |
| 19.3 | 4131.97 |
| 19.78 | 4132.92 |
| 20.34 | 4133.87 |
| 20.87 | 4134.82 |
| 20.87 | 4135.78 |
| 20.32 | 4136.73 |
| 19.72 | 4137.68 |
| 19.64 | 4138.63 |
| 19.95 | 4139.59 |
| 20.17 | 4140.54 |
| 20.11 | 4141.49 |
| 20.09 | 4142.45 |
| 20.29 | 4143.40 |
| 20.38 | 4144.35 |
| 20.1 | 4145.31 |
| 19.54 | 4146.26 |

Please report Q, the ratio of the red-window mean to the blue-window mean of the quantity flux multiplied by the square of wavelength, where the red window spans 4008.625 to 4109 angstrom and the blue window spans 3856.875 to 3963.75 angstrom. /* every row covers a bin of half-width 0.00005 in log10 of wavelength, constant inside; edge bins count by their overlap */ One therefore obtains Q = 1.4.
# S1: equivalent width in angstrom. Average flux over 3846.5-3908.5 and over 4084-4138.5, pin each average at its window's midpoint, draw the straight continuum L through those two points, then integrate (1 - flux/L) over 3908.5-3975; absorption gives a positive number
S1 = 7.97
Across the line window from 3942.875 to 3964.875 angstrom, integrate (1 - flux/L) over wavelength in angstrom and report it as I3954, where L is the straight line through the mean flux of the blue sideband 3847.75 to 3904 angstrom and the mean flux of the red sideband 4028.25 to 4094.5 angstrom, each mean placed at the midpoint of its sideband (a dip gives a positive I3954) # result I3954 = 2.2 angstrom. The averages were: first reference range 14.3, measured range 14.9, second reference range 19.7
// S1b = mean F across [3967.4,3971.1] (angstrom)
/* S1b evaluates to 7.15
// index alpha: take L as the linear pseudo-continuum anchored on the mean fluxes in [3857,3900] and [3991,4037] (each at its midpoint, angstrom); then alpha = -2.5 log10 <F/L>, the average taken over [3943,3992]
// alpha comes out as 0.269 mag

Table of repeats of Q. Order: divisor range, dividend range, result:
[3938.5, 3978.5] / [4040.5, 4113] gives 1.50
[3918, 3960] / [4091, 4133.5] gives 1.32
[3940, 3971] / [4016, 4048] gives 1.58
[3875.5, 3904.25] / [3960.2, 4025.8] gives 1.30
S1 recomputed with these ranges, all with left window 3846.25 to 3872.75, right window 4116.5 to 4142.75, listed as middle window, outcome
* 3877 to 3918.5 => 3.8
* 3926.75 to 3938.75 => 4.5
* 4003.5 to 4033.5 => -4.9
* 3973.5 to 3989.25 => 1.6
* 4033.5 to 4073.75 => -3.9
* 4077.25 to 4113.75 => 3.6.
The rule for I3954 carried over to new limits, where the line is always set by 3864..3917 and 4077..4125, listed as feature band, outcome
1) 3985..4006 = -3.6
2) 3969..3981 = 3.3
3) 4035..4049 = -2.9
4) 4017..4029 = -3.1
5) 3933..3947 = 2.4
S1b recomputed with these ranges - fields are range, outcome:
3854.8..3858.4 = 15.1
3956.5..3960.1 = 15.1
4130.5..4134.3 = 19.6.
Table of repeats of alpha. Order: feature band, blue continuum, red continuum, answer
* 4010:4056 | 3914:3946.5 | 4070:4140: -0.24 mag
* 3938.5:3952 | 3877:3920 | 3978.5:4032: 0.07 mag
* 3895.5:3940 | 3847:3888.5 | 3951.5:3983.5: -0.07 mag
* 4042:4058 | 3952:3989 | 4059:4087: -0.12 mag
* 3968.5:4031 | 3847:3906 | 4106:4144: -0.08 mag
